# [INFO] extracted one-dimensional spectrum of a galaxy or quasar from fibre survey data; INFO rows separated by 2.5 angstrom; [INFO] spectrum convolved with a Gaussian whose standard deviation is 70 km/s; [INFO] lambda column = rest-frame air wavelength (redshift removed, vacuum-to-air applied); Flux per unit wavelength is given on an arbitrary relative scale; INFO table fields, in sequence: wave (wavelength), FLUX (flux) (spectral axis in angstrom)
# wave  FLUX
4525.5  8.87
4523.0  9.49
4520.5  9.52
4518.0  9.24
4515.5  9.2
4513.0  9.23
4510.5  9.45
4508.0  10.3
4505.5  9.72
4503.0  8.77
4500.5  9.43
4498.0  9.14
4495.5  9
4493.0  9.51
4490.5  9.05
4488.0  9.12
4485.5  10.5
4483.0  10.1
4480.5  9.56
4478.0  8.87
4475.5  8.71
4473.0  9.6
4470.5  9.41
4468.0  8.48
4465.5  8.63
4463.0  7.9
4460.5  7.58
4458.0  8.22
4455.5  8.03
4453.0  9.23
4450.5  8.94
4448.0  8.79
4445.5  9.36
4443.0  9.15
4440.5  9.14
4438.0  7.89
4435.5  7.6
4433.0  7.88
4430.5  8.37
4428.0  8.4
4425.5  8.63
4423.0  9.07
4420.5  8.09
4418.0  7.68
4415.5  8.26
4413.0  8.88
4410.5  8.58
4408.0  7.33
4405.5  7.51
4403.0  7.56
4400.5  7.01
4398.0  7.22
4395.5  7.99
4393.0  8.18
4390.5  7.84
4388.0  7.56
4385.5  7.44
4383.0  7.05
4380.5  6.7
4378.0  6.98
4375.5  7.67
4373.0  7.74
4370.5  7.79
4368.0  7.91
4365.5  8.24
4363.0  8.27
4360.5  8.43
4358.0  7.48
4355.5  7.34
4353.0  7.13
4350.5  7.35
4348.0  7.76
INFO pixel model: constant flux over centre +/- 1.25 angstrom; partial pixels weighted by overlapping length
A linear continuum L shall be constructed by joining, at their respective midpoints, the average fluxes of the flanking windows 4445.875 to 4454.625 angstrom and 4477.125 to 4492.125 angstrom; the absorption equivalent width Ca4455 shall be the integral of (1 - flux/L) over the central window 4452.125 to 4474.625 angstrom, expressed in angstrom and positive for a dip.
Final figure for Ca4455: 1.6 angstrom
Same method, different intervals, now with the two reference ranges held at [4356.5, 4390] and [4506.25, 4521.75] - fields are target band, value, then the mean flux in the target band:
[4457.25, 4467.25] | 0.82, 8.1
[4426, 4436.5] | 0.36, 8.11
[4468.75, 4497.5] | -0.92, 9.38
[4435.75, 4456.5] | -0.40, 8.77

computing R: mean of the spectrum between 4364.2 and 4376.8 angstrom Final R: 7.87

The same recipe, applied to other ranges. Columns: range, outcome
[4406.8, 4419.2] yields 8.15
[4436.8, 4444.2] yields 8.73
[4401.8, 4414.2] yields 7.97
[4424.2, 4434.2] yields 8.33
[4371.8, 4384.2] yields 7.23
